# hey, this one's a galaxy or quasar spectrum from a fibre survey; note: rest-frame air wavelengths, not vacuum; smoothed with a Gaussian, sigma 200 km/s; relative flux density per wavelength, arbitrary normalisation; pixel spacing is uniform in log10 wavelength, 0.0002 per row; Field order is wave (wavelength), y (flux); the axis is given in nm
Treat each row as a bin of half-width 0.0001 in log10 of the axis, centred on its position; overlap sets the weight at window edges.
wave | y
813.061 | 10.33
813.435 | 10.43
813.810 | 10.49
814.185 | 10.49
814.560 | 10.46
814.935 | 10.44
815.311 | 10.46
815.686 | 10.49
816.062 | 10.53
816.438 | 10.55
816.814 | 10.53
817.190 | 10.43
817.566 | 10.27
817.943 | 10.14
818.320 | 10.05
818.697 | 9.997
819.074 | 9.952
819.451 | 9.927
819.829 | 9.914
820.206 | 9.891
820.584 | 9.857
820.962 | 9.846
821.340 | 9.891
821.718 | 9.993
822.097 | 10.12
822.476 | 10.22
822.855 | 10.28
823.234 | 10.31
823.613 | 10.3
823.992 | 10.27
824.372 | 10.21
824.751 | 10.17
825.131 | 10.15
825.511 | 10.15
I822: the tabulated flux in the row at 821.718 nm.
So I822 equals 9.993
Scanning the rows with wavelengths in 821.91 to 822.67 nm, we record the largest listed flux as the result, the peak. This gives 10.22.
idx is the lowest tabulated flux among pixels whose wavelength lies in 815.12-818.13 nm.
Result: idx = 10.14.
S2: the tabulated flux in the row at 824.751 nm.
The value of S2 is 10.17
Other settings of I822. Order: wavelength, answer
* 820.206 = 9.891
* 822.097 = 10.12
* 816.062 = 10.53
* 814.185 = 10.49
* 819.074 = 9.952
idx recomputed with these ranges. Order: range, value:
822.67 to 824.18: 10.27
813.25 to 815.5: 10.43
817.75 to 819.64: 9.927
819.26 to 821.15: 9.846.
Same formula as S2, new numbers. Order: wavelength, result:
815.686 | 10.49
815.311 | 10.46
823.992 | 10.27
